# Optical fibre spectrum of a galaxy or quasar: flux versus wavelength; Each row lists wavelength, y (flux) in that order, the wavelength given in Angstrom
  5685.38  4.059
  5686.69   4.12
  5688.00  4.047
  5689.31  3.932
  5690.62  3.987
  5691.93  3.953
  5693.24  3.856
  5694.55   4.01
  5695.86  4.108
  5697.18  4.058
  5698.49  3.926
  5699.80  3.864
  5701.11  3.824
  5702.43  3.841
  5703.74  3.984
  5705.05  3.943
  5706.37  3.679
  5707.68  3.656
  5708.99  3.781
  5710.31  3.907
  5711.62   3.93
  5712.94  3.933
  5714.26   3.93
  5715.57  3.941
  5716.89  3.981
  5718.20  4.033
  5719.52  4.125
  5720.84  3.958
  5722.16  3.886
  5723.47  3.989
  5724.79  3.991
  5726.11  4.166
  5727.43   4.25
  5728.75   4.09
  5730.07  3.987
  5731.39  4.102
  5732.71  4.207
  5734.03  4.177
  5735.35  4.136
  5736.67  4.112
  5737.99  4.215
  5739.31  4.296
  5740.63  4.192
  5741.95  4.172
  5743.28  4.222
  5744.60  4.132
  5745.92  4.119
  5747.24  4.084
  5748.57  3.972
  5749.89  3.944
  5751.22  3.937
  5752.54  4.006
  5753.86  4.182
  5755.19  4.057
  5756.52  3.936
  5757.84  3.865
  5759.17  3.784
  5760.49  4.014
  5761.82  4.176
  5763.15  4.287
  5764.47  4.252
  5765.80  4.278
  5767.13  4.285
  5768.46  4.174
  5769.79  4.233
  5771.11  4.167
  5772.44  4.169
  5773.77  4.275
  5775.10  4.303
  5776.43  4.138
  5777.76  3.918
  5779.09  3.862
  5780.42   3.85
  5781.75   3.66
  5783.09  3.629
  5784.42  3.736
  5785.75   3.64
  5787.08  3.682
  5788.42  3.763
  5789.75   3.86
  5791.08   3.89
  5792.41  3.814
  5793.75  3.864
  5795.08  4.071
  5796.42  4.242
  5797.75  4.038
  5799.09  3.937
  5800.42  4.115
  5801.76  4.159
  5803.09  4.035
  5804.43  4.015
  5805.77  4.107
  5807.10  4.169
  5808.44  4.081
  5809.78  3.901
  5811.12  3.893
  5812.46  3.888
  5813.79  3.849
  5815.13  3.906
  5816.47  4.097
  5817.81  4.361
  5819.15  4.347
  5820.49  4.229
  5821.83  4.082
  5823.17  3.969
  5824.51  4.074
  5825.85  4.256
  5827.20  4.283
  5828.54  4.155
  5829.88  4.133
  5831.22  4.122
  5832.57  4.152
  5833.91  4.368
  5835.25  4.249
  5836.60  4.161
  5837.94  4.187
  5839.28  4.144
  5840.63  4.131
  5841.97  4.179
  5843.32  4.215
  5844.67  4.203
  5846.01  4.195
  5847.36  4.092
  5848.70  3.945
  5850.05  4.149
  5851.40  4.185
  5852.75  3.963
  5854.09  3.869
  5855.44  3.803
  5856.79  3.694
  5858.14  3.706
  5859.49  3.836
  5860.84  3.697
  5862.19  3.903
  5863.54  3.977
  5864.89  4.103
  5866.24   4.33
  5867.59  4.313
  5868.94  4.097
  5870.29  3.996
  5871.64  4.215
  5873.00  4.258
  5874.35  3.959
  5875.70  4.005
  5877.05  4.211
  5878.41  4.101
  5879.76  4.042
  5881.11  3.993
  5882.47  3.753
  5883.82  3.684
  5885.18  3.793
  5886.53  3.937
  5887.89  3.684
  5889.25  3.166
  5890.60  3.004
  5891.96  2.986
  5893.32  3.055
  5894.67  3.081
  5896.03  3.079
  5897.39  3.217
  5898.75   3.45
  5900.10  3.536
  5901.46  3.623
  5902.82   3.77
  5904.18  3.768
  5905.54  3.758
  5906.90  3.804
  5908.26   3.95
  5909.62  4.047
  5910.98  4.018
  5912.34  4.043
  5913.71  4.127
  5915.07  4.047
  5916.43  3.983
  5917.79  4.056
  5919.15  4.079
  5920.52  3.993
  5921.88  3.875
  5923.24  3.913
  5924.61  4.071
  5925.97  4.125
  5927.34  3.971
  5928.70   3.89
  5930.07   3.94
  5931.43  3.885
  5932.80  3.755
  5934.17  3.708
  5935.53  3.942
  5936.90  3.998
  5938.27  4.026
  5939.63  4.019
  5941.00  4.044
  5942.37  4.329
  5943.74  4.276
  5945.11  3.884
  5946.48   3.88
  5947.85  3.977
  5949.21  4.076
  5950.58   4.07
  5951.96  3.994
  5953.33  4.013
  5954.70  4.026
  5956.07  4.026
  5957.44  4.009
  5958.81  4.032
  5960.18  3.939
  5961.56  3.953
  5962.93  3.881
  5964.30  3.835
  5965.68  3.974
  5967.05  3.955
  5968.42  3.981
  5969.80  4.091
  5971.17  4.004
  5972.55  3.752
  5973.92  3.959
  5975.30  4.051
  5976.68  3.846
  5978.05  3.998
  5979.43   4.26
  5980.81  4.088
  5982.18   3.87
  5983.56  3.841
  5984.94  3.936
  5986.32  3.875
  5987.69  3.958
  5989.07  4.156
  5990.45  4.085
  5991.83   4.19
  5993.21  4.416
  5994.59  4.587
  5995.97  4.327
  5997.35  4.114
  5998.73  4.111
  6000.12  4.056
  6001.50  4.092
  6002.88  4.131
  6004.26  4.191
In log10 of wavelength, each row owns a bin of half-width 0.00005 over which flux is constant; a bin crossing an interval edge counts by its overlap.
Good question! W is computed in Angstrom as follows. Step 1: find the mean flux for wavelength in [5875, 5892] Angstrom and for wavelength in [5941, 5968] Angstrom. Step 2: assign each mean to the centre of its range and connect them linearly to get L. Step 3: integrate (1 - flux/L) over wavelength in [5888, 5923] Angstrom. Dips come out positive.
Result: 1.5 Angstrom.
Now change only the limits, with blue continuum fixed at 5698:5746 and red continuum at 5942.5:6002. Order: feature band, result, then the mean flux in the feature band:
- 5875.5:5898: 2.6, 3.57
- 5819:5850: -1.1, 4.16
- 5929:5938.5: 0.3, 3.88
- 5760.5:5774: -0.7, 4.22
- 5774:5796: 0.8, 3.87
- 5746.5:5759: 0.1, 3.99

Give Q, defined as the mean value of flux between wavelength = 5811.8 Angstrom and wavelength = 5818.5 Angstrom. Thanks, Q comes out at 4.02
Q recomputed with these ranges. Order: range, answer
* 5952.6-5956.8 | 4.03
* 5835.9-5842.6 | 4.16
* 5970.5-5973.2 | 3.87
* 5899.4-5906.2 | 3.69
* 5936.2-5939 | 4.01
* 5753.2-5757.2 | 4.06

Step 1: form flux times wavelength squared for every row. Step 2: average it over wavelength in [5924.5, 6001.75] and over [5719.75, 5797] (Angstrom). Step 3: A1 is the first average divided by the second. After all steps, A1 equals 1.07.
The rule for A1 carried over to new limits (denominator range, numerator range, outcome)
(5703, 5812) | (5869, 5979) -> 1.02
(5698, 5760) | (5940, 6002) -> 1.09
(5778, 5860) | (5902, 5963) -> 1.03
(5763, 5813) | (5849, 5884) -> 1.02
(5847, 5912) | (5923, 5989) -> 1.07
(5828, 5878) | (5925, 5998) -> 1.02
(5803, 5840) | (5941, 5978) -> 1.02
